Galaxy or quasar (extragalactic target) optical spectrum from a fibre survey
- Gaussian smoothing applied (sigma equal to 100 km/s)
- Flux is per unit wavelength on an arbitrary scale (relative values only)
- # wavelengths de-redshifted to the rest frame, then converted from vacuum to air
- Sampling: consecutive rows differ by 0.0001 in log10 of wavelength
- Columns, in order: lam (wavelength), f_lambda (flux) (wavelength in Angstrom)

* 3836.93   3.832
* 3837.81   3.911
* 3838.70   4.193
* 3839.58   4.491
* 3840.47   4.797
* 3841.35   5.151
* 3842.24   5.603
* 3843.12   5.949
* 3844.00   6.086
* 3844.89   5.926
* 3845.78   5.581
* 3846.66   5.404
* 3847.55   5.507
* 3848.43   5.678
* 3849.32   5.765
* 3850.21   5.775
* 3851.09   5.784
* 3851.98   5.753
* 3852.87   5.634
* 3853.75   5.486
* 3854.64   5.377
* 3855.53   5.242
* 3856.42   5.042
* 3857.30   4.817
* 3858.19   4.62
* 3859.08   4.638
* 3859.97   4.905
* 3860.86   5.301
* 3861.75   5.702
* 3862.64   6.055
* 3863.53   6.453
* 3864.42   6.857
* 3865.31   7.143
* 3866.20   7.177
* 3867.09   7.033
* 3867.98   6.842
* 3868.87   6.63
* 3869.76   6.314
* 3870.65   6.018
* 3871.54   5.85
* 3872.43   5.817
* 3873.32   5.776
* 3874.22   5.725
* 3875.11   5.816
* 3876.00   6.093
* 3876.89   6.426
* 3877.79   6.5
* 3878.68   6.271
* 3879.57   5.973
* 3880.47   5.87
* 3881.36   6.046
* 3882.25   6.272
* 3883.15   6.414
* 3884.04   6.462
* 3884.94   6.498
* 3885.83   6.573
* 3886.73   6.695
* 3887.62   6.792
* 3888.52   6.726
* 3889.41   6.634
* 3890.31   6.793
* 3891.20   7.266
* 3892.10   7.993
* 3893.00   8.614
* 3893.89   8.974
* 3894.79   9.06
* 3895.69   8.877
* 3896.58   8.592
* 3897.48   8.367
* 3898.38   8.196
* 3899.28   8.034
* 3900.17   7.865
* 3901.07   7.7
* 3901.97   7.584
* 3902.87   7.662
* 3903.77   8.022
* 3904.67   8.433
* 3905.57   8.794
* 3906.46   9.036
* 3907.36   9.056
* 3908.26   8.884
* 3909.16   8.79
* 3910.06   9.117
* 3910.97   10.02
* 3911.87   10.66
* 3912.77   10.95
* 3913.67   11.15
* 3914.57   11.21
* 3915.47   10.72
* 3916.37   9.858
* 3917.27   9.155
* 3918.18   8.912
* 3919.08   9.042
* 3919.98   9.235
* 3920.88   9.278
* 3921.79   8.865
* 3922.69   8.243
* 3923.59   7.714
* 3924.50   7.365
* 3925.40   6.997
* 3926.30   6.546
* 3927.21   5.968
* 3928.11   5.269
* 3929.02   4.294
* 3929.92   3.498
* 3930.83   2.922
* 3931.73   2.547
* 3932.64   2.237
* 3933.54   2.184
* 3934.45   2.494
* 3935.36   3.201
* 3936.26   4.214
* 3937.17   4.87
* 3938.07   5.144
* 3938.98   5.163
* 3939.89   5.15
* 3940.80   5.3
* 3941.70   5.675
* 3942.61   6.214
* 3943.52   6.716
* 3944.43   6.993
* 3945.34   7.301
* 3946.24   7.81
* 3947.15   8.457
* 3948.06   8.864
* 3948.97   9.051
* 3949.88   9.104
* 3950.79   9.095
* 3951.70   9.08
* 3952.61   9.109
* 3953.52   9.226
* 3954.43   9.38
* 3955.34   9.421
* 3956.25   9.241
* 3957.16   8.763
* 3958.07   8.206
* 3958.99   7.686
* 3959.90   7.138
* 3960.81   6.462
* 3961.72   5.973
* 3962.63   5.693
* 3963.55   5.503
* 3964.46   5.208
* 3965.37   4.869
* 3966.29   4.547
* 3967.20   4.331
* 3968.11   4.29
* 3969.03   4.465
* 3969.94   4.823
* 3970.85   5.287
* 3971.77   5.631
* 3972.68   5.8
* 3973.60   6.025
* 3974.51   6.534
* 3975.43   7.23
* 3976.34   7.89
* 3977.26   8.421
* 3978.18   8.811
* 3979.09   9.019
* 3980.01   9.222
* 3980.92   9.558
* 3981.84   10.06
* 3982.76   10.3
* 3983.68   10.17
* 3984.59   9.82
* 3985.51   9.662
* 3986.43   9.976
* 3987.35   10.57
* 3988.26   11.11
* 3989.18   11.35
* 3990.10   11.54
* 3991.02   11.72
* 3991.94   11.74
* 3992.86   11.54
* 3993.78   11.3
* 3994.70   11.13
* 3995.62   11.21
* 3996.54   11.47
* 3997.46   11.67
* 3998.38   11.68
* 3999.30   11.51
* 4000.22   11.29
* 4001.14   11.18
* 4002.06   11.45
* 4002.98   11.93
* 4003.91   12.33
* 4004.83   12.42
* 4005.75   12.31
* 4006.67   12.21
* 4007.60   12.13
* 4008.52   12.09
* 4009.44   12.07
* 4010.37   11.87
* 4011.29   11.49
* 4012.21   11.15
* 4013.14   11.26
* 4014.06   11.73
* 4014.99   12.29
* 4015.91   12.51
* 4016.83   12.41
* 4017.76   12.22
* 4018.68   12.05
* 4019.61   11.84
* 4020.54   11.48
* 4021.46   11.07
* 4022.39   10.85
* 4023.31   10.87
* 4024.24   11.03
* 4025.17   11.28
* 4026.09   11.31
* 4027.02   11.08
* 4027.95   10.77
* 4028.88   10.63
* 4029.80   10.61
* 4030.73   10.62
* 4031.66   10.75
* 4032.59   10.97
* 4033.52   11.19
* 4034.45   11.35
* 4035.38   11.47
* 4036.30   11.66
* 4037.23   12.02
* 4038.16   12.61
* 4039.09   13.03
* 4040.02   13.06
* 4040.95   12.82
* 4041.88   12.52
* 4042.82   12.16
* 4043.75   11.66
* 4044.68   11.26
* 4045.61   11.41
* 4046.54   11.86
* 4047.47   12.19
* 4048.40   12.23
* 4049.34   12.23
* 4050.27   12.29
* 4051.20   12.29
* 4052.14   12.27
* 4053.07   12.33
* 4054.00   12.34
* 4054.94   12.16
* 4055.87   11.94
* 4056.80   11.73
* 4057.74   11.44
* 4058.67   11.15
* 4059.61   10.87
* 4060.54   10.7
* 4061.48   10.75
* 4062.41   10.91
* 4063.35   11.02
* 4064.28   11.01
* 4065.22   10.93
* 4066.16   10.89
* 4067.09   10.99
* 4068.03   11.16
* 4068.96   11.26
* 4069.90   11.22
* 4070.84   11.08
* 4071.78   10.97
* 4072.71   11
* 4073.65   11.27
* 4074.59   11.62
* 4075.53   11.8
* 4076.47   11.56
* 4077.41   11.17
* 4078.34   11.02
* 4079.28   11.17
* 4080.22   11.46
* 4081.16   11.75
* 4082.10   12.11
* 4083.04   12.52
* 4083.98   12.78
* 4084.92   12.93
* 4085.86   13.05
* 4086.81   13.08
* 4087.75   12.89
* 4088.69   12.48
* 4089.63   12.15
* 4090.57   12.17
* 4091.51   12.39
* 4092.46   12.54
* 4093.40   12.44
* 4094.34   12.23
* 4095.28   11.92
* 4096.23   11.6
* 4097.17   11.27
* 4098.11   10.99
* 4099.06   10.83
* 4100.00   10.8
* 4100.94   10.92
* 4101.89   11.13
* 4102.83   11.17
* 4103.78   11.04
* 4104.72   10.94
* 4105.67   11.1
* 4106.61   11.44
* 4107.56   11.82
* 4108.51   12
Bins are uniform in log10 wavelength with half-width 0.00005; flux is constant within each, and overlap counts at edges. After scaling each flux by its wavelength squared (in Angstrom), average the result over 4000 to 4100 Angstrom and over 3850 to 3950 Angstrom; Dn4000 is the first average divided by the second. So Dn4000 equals 1.8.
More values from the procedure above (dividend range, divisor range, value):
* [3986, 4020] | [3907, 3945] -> 1.75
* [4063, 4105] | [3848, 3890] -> 2.15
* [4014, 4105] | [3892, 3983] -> 1.68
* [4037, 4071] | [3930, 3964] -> 1.90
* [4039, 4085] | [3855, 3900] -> 1.94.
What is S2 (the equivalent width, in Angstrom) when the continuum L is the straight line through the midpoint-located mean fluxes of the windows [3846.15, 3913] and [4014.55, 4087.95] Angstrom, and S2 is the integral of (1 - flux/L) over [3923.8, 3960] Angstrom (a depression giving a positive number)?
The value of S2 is 9.29 Angstrom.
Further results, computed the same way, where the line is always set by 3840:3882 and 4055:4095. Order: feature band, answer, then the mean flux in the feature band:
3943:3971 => 4.1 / 7.18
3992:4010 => -3.9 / 11.7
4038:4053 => -1.9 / 12.2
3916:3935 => 3.1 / 6.28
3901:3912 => -2.6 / 8.73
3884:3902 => -2.5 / 7.66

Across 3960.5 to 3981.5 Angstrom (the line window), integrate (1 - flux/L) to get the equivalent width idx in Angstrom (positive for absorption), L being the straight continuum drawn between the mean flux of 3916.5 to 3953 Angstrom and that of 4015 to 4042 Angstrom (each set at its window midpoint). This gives 5.4 Angstrom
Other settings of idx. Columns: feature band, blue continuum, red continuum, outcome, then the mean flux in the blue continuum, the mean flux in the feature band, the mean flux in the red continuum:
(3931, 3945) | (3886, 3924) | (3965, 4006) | 6.9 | 8.64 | 4.53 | 9.32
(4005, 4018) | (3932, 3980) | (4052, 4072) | -4.3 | 6.54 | 12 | 11.3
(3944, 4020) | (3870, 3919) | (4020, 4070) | 4.7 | 7.82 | 9.42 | 11.5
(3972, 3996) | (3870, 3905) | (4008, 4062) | 1.1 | 7.05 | 9.64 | 11.7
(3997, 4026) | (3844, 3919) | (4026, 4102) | -3.9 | 7.12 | 11.7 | 11.7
